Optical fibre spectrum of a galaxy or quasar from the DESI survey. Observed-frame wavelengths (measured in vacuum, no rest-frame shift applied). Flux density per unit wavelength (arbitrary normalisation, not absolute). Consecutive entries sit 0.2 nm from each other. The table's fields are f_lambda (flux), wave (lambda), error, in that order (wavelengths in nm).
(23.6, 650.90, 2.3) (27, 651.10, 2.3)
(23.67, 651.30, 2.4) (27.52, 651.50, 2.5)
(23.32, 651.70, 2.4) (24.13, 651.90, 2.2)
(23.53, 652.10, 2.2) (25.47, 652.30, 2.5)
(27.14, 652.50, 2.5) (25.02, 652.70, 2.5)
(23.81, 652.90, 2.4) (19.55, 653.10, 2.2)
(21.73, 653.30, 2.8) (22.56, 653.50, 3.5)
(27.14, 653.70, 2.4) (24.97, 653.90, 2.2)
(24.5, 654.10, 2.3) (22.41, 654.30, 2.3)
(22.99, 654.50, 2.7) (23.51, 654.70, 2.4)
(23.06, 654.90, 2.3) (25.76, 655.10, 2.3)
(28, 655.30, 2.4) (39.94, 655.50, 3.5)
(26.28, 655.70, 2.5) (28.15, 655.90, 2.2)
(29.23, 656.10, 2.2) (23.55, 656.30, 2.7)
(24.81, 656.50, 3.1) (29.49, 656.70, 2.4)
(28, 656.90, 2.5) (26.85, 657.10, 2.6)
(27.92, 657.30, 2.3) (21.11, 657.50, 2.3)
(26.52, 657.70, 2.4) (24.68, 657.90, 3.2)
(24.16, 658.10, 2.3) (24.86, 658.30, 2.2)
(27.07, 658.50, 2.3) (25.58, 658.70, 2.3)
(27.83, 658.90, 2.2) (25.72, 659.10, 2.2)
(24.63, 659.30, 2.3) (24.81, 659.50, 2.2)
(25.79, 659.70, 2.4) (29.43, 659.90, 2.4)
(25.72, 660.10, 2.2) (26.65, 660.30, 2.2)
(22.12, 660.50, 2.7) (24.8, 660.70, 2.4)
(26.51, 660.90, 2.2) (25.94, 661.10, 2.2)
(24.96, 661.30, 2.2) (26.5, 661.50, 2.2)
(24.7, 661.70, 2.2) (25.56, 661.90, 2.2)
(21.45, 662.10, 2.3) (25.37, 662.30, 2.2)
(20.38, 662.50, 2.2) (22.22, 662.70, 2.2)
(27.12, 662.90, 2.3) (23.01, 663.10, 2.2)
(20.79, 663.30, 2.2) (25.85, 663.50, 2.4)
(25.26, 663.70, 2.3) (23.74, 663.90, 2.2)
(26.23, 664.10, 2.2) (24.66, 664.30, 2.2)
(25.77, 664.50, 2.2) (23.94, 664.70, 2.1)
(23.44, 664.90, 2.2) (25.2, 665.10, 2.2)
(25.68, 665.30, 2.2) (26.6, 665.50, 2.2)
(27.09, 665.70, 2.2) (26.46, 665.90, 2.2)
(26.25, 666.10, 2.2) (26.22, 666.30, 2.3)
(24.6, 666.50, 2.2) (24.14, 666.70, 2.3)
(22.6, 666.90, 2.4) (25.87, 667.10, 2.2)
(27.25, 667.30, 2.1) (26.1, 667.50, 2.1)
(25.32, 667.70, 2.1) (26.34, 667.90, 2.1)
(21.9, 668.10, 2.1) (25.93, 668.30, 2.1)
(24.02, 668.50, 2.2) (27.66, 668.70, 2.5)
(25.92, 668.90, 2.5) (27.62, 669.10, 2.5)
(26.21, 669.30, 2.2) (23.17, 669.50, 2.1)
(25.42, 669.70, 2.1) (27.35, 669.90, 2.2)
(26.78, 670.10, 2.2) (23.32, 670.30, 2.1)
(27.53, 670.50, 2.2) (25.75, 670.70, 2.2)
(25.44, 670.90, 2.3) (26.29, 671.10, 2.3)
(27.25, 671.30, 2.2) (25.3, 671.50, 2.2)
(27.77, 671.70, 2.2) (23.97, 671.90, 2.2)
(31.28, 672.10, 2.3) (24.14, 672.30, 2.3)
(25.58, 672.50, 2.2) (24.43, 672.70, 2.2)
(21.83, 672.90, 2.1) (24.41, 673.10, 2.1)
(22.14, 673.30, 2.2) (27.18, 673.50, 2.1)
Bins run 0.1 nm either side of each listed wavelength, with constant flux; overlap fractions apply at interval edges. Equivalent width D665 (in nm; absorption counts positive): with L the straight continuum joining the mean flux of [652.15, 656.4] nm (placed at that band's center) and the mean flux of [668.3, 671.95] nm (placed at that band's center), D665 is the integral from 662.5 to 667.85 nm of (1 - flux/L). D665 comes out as 0.17 nm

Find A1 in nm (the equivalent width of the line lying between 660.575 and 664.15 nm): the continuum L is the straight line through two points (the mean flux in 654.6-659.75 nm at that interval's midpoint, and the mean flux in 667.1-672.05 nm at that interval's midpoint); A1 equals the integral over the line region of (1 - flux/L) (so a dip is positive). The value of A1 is 0.24 nm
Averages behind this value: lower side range 26.4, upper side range 25.9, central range 24.4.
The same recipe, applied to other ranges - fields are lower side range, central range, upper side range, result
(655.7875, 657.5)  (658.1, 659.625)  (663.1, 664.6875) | 0.03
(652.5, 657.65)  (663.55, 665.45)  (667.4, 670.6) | 0.05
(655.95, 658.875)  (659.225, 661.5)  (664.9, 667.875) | 0.03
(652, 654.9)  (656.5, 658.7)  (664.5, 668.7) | -0.15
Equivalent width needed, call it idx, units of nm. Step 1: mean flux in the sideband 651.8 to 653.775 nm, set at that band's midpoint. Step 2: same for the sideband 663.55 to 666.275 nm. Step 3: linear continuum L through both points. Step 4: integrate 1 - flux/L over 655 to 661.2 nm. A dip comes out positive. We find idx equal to -0.48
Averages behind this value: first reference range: 24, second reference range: 25.4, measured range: 26.5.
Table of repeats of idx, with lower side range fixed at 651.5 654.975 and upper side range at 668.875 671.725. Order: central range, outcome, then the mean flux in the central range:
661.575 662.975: 0.068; 23.8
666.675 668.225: 0.041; 25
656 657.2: -0.130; 27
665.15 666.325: -0.040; 26.3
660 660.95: -0.010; 25.1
